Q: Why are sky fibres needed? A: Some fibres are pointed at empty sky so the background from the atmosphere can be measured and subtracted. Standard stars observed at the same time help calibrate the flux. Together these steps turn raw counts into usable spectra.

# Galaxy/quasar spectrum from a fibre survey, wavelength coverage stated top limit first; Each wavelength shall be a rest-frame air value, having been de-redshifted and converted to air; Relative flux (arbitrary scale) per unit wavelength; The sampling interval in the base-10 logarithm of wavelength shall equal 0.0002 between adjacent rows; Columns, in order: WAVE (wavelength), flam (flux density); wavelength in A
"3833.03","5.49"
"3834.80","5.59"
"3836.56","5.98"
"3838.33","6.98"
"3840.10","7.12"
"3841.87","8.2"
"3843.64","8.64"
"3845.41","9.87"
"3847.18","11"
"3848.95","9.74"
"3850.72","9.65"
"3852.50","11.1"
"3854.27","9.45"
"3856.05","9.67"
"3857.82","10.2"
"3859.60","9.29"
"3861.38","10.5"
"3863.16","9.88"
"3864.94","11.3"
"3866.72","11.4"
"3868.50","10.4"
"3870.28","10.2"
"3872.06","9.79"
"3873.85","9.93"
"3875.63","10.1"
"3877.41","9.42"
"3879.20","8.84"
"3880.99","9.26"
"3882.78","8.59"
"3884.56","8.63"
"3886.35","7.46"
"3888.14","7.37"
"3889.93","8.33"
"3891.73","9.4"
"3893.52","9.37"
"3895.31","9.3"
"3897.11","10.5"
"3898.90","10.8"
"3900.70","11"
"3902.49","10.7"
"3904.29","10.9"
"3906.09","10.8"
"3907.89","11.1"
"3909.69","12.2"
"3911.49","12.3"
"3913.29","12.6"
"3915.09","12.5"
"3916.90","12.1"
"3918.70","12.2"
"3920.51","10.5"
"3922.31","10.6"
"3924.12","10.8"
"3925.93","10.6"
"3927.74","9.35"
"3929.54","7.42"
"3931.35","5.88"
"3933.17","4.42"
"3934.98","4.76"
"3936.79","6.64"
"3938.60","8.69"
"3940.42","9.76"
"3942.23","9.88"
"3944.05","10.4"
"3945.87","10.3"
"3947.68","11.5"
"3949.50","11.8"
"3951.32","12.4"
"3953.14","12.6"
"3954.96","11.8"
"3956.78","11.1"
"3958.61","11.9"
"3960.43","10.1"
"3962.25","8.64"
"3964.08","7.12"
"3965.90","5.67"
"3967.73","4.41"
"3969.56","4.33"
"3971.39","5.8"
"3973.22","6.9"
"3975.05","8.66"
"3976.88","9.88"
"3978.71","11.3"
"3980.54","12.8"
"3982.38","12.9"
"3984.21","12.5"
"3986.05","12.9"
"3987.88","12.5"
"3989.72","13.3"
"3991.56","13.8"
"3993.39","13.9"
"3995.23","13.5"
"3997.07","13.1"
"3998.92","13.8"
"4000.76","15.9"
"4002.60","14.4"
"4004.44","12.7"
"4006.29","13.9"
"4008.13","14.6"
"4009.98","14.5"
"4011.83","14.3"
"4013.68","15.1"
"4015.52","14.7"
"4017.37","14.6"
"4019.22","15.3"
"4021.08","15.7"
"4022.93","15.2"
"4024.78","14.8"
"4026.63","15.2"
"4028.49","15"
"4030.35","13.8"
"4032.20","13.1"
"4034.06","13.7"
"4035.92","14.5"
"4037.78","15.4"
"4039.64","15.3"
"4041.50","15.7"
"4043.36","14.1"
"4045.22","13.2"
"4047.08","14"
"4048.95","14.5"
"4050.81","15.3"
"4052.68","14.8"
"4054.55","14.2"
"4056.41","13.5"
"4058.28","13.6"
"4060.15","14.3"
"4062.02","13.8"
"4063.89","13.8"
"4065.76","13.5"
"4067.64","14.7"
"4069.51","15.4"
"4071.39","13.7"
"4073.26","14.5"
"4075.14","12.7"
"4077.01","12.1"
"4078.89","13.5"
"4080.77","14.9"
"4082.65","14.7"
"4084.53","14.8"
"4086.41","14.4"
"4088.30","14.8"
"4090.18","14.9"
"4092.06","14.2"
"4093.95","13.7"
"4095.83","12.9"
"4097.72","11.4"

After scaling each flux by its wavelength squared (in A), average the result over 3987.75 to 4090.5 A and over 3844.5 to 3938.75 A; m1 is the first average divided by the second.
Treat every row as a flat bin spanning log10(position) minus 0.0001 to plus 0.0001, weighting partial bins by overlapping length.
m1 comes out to 1.6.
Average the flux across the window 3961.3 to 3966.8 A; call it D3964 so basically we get 7.18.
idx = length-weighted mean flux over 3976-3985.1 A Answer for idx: 11.9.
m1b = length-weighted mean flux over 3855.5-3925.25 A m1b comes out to 10.3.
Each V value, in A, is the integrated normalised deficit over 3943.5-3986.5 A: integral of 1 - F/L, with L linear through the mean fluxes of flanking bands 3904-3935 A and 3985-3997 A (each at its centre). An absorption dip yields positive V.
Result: 8.0 A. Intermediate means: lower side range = 10.2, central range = 9.87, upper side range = 13.3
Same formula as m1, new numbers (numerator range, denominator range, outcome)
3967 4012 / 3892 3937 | 1.23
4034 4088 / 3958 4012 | 1.31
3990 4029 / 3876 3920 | 1.49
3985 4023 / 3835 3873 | 1.61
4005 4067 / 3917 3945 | 1.71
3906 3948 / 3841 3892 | 1.06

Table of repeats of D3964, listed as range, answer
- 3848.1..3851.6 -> 9.7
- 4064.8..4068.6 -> 14.1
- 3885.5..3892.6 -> 8.13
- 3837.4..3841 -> 7.03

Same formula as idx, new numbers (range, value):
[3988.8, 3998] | 13.5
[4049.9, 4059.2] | 14.3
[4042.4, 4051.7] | 14.2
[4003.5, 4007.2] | 13.3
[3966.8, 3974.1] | 5.35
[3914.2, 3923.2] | 11.6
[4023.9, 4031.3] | 14.7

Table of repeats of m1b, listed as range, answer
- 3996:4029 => 14.6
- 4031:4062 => 14.3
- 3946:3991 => 10.2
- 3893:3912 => 10.8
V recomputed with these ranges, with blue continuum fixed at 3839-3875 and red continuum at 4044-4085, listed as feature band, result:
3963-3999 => 5.94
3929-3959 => 5.62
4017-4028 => -1.62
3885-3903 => 2.10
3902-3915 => -0.84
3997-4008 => -1.10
